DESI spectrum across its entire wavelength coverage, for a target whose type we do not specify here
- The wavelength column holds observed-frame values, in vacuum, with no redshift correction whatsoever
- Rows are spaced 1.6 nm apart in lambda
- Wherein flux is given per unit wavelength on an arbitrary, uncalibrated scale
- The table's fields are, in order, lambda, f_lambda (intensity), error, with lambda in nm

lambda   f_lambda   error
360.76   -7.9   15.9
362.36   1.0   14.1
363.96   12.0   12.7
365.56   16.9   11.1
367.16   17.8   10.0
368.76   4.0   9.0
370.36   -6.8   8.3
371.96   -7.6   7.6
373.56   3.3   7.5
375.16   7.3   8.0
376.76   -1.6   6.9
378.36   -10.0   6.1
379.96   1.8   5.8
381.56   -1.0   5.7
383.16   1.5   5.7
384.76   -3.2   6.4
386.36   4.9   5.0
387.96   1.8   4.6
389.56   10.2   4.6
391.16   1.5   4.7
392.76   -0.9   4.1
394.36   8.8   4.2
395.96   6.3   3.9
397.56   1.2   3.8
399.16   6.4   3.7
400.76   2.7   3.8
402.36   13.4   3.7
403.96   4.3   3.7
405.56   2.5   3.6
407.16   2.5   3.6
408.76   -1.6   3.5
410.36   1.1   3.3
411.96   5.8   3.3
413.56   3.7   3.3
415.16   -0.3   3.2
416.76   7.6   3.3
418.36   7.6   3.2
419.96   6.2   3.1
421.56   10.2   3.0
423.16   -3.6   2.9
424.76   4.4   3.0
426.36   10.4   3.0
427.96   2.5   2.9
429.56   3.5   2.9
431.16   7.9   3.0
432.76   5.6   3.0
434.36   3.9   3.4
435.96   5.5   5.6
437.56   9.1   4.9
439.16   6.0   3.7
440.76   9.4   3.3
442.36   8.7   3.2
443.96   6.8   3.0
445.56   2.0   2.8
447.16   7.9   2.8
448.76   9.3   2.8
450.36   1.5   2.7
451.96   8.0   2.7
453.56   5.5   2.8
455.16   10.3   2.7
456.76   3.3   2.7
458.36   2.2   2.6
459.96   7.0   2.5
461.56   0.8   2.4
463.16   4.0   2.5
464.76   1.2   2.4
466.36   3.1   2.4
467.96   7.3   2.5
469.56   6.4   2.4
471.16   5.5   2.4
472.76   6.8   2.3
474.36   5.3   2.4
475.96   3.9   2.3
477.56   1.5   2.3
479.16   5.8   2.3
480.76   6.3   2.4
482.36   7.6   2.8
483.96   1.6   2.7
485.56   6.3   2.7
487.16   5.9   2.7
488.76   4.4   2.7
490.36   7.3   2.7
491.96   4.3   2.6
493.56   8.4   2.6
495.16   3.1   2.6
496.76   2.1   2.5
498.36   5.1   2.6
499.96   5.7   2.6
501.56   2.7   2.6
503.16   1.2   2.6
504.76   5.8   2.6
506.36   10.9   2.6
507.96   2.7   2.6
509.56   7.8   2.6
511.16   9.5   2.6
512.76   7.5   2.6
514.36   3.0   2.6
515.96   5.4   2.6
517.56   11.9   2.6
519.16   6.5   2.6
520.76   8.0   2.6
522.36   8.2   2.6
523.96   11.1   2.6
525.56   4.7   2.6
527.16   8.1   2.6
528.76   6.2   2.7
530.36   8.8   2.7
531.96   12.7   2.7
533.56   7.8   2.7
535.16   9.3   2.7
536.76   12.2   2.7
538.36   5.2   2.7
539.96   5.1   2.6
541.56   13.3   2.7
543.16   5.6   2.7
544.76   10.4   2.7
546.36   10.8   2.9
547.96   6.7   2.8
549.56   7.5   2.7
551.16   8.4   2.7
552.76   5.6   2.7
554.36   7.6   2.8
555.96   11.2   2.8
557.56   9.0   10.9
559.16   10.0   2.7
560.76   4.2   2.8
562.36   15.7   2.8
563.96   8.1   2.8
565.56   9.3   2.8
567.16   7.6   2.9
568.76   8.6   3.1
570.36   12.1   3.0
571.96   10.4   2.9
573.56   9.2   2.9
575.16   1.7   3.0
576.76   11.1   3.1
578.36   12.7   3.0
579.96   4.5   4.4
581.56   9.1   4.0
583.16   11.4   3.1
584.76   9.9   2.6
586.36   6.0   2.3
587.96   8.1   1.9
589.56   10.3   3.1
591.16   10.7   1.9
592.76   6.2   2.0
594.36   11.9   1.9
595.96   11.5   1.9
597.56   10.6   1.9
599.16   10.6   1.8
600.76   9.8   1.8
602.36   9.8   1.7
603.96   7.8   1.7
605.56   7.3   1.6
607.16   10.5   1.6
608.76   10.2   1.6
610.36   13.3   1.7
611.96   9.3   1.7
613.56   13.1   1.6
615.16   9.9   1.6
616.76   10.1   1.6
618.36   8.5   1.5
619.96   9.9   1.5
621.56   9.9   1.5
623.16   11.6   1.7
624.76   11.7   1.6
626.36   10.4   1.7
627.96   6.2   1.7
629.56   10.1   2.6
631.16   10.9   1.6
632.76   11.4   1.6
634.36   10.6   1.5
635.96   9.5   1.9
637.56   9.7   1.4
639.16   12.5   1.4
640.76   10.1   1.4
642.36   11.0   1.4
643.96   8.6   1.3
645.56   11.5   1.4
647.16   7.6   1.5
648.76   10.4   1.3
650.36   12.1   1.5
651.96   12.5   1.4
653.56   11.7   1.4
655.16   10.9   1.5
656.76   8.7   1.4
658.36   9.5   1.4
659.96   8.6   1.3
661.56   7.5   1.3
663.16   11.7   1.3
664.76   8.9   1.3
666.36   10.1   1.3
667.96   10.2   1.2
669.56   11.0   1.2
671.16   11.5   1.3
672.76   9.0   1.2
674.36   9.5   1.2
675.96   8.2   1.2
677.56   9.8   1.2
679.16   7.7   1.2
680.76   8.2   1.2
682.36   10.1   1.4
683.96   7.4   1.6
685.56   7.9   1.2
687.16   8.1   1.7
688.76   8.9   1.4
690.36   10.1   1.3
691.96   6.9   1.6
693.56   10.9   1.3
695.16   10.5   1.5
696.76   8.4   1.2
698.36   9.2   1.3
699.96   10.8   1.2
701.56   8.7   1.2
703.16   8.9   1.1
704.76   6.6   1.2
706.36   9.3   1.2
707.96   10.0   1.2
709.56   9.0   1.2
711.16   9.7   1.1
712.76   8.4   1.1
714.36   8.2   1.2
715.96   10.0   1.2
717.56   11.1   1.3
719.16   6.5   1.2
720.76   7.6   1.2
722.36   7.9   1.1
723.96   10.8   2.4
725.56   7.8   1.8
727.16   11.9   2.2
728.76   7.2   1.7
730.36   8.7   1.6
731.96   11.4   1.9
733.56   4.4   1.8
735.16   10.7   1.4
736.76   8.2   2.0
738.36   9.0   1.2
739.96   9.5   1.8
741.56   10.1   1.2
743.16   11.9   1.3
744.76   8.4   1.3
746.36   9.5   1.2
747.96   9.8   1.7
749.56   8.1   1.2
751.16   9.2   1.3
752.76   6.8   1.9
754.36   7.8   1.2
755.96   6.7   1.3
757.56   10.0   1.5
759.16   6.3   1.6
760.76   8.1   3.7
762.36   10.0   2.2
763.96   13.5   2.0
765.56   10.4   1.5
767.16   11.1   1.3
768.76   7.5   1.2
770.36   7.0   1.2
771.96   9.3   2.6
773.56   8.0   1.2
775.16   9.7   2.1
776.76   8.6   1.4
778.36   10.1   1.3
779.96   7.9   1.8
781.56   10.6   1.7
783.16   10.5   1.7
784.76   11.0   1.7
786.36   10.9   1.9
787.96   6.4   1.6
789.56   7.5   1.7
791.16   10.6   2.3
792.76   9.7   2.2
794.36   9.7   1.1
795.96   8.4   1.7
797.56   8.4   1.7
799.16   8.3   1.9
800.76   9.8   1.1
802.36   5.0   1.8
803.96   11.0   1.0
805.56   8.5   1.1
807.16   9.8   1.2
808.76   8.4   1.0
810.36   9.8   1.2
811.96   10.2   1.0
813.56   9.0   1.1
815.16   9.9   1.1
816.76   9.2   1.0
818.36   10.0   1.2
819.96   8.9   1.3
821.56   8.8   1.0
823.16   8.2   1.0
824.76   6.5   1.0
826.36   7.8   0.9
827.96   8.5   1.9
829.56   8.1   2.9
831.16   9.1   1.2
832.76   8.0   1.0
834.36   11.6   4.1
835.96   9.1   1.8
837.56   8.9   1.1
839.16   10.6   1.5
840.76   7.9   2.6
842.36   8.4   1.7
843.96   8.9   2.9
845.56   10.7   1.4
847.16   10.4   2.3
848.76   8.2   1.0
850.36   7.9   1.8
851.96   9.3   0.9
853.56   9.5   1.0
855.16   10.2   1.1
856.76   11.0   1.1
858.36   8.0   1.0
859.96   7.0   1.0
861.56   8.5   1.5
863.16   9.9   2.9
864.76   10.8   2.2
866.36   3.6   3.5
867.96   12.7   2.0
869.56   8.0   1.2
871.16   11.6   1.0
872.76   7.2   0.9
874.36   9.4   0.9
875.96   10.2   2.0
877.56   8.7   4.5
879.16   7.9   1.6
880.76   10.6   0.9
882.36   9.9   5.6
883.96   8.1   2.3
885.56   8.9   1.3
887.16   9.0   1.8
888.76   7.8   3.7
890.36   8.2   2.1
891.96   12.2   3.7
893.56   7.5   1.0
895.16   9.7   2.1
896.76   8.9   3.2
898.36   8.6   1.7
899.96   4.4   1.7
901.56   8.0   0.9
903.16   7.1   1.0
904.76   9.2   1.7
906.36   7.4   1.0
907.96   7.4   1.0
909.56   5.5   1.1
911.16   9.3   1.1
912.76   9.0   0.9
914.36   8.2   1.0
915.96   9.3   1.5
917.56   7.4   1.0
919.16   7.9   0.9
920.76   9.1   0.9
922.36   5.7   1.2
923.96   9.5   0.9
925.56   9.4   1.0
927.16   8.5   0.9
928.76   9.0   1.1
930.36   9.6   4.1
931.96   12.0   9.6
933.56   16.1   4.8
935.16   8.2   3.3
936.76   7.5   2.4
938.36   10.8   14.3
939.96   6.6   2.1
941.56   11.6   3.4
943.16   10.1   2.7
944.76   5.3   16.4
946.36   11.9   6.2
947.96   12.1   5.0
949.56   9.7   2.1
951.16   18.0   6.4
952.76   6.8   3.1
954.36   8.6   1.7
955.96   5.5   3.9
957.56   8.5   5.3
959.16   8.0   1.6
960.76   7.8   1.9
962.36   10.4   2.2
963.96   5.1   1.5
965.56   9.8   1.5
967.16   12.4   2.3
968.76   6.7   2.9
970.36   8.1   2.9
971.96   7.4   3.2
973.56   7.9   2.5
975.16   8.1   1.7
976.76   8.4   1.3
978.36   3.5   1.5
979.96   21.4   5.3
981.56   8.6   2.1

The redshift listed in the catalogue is 0.32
